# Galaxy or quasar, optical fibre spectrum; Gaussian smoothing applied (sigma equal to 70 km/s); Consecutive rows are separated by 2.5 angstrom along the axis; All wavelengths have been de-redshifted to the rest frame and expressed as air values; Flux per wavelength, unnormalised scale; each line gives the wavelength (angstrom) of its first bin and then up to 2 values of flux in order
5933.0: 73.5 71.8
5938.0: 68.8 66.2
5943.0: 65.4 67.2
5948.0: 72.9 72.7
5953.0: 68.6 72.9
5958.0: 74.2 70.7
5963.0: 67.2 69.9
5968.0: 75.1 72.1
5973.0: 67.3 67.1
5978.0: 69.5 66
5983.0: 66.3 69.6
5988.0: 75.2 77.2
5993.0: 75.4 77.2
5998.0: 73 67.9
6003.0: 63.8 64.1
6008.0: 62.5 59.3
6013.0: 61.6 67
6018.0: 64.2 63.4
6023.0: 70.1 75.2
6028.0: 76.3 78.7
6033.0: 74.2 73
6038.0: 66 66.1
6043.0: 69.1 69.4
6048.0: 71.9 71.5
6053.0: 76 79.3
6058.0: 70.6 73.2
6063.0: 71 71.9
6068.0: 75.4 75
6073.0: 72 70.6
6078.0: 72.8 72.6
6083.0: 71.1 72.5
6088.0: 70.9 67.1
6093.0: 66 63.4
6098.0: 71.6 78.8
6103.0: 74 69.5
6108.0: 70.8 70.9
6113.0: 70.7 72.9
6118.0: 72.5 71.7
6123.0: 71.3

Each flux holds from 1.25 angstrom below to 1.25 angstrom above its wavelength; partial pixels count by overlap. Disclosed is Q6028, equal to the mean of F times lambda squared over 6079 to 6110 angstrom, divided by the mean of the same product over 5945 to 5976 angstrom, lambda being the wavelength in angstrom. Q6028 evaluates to 1.04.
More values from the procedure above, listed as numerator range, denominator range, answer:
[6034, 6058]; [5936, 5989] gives 1.05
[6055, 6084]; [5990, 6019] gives 1.10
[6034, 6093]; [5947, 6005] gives 1.04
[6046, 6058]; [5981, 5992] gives 1.05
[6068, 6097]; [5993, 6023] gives 1.09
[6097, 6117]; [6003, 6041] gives 1.09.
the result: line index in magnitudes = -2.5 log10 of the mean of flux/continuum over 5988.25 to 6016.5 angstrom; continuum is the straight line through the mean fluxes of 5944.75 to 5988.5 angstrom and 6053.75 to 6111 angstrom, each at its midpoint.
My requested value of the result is 0.04 mag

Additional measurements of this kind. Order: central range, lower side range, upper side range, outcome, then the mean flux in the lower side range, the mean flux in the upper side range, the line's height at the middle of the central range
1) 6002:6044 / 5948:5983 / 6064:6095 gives 0.044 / 70.2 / 71.3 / 70.8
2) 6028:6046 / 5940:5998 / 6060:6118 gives -0.003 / 70.8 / 71.5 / 71.2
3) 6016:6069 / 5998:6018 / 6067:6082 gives -0.044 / 64.3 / 73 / 68.8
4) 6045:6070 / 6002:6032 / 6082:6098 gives -0.079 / 67.3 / 68.7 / 68.1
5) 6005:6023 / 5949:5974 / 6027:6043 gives 0.132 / 71.1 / 72.1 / 71.8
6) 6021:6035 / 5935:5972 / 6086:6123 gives -0.054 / 70.3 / 70.8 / 70.6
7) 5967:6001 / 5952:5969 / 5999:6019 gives -0.059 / 71.2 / 63.9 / 67.7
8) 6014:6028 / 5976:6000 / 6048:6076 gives 0.060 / 71.9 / 73.3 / 72.5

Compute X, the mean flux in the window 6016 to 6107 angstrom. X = 71.5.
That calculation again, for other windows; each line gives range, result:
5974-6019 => 68.2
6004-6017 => 62.9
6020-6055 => 71.8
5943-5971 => 70.9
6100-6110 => 72.7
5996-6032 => 67.9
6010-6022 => 63.5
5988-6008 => 70.9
